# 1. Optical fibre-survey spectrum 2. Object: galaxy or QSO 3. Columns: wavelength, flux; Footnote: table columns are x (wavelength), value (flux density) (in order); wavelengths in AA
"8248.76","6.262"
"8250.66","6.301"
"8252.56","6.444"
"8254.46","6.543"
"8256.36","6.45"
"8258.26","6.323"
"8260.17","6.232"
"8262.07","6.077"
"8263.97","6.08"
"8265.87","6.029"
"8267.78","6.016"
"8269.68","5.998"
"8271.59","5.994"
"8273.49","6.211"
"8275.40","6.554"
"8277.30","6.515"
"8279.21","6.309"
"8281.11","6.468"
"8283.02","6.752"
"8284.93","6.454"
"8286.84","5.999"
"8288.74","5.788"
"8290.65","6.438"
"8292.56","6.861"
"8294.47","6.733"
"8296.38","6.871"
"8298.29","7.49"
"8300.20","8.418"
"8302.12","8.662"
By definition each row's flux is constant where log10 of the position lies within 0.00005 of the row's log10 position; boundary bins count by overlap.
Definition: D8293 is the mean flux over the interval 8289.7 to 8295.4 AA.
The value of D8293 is 6.68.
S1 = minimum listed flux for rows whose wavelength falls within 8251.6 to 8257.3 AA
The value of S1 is 6.444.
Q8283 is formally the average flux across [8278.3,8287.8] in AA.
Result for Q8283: 6.4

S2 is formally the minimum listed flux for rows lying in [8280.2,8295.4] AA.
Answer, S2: 5.788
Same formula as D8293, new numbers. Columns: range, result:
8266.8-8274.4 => 6.05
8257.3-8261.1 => 6.27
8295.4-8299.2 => 7.18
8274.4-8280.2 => 6.46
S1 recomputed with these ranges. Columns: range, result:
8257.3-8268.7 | 6.016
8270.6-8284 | 5.994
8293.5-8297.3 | 6.733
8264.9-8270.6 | 5.998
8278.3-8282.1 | 6.309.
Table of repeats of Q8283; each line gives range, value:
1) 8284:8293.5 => 6.31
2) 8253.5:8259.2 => 6.44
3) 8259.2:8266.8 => 6.1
